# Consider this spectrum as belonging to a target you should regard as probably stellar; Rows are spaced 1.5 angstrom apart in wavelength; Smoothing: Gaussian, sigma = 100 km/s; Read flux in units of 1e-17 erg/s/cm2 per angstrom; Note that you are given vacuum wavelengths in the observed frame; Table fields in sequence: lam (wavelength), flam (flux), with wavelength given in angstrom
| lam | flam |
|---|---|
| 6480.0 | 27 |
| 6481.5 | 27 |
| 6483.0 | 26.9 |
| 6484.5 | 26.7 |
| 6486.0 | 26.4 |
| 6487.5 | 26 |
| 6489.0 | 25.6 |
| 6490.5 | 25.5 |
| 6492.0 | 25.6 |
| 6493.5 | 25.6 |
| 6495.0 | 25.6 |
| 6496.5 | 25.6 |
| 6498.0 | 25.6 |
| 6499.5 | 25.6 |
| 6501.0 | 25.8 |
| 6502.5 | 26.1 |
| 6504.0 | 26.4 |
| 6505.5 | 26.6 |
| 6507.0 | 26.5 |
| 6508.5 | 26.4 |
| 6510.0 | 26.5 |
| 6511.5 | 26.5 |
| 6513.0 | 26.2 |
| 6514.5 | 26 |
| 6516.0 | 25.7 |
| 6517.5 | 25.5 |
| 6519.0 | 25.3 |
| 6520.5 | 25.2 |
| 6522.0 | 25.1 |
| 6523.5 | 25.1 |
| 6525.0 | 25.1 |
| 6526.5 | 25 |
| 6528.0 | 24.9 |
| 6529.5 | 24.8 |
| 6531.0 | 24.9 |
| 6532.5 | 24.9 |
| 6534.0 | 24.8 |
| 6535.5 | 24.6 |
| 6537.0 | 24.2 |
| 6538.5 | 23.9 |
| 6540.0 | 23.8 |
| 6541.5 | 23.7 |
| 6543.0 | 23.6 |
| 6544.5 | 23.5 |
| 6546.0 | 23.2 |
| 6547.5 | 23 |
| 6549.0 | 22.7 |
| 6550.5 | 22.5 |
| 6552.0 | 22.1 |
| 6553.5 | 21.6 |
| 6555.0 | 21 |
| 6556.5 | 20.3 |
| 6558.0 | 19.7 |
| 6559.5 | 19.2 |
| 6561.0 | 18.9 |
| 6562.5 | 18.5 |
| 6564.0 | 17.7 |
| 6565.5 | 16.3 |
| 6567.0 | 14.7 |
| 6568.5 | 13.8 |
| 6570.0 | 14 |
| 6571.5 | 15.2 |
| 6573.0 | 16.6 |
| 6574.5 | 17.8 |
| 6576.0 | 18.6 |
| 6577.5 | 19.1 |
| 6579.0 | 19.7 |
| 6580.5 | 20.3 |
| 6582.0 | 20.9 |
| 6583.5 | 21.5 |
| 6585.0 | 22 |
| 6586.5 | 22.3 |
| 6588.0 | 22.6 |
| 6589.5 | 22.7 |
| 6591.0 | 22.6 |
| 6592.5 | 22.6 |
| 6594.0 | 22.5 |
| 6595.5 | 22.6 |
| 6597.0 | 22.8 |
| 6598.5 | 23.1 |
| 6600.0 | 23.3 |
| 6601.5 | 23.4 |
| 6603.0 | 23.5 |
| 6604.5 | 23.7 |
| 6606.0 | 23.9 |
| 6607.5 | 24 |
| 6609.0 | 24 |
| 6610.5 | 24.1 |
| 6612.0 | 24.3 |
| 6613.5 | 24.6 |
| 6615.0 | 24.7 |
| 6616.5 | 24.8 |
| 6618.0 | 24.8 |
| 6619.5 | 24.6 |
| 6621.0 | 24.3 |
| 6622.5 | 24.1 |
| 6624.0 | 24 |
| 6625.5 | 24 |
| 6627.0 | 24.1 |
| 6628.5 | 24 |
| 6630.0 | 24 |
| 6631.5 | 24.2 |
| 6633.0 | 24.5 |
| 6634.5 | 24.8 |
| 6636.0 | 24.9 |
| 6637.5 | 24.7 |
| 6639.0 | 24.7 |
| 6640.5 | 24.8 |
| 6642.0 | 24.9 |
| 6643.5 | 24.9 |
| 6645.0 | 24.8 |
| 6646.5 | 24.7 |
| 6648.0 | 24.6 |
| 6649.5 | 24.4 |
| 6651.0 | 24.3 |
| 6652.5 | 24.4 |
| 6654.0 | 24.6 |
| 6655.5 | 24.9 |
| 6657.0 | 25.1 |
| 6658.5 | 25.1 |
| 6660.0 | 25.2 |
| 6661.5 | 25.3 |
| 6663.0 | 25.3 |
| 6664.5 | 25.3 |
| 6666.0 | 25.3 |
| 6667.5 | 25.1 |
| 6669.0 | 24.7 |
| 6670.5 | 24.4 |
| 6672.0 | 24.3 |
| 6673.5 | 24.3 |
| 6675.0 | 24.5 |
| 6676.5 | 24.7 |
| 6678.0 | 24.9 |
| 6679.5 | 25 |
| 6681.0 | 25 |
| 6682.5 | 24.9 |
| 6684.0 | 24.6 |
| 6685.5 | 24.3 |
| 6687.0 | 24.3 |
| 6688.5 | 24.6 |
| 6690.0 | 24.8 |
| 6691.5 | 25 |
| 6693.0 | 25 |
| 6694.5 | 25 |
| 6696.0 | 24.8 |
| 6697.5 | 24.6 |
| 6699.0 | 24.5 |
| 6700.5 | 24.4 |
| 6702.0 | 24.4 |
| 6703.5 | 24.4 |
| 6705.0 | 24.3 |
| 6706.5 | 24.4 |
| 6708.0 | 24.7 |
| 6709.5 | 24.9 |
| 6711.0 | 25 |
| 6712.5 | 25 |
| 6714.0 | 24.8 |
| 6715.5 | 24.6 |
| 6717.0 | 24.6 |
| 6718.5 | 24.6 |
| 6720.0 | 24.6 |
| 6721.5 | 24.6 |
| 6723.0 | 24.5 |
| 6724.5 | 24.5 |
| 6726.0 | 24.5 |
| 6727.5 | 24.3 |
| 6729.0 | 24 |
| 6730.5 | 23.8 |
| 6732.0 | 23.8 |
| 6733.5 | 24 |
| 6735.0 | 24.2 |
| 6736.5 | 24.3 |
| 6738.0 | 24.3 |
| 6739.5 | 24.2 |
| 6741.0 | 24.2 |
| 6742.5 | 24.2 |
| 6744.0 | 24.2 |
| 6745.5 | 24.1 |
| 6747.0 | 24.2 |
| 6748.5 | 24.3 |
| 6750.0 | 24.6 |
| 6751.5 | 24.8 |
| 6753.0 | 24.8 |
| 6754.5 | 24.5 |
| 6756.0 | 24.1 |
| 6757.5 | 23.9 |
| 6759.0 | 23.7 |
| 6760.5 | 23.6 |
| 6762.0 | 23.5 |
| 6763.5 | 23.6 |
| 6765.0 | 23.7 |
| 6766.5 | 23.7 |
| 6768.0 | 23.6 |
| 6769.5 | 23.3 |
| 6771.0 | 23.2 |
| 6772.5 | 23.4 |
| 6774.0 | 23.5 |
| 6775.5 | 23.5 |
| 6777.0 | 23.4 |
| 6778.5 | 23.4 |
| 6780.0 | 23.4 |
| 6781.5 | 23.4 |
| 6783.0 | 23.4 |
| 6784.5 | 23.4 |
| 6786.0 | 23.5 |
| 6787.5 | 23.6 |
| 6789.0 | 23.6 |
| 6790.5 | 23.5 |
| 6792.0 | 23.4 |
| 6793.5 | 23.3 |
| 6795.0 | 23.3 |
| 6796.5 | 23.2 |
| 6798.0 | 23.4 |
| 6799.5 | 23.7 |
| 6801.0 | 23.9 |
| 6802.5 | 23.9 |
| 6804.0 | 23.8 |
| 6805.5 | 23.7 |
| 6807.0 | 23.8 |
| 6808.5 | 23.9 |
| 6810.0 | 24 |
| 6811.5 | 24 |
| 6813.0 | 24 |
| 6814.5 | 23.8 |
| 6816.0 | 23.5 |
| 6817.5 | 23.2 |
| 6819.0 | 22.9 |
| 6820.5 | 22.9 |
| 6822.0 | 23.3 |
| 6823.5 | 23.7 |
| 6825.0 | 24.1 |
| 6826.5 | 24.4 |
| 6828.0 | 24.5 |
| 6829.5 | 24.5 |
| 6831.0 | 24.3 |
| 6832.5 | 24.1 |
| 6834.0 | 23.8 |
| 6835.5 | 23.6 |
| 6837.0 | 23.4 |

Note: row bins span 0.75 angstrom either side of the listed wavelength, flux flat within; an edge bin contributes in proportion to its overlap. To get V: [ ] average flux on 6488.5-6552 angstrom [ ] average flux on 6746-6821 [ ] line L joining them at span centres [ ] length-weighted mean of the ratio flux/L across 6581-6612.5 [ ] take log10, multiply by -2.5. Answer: 0.08 mag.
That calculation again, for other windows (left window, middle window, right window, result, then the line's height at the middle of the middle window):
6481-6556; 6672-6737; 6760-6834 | -0.02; 24.1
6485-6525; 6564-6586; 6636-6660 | 0.37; 25.3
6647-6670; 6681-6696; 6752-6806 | -0.01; 24.6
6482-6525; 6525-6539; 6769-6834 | 0.04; 25.7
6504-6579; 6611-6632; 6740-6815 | -0.07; 22.8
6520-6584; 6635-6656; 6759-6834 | -0.12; 22.2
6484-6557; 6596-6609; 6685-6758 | 0.05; 24.7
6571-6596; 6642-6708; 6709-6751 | -0.08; 23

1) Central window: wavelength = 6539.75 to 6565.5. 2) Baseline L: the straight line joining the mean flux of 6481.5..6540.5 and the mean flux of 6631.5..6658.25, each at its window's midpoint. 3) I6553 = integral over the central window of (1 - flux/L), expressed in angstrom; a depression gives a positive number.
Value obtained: 4.1 angstrom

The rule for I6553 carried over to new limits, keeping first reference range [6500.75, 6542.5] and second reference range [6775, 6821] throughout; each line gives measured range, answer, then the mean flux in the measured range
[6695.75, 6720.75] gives -0.5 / 24.6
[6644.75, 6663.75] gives -0.3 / 24.8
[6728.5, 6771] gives -0.3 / 24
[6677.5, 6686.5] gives -0.2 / 24.8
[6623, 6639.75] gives 0.2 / 24.4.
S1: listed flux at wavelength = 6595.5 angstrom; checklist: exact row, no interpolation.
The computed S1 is 22.6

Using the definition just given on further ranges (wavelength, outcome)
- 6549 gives 22.7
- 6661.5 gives 25.3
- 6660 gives 25.2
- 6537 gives 24.2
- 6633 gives 24.5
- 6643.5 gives 24.9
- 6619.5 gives 24.6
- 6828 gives 24.5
